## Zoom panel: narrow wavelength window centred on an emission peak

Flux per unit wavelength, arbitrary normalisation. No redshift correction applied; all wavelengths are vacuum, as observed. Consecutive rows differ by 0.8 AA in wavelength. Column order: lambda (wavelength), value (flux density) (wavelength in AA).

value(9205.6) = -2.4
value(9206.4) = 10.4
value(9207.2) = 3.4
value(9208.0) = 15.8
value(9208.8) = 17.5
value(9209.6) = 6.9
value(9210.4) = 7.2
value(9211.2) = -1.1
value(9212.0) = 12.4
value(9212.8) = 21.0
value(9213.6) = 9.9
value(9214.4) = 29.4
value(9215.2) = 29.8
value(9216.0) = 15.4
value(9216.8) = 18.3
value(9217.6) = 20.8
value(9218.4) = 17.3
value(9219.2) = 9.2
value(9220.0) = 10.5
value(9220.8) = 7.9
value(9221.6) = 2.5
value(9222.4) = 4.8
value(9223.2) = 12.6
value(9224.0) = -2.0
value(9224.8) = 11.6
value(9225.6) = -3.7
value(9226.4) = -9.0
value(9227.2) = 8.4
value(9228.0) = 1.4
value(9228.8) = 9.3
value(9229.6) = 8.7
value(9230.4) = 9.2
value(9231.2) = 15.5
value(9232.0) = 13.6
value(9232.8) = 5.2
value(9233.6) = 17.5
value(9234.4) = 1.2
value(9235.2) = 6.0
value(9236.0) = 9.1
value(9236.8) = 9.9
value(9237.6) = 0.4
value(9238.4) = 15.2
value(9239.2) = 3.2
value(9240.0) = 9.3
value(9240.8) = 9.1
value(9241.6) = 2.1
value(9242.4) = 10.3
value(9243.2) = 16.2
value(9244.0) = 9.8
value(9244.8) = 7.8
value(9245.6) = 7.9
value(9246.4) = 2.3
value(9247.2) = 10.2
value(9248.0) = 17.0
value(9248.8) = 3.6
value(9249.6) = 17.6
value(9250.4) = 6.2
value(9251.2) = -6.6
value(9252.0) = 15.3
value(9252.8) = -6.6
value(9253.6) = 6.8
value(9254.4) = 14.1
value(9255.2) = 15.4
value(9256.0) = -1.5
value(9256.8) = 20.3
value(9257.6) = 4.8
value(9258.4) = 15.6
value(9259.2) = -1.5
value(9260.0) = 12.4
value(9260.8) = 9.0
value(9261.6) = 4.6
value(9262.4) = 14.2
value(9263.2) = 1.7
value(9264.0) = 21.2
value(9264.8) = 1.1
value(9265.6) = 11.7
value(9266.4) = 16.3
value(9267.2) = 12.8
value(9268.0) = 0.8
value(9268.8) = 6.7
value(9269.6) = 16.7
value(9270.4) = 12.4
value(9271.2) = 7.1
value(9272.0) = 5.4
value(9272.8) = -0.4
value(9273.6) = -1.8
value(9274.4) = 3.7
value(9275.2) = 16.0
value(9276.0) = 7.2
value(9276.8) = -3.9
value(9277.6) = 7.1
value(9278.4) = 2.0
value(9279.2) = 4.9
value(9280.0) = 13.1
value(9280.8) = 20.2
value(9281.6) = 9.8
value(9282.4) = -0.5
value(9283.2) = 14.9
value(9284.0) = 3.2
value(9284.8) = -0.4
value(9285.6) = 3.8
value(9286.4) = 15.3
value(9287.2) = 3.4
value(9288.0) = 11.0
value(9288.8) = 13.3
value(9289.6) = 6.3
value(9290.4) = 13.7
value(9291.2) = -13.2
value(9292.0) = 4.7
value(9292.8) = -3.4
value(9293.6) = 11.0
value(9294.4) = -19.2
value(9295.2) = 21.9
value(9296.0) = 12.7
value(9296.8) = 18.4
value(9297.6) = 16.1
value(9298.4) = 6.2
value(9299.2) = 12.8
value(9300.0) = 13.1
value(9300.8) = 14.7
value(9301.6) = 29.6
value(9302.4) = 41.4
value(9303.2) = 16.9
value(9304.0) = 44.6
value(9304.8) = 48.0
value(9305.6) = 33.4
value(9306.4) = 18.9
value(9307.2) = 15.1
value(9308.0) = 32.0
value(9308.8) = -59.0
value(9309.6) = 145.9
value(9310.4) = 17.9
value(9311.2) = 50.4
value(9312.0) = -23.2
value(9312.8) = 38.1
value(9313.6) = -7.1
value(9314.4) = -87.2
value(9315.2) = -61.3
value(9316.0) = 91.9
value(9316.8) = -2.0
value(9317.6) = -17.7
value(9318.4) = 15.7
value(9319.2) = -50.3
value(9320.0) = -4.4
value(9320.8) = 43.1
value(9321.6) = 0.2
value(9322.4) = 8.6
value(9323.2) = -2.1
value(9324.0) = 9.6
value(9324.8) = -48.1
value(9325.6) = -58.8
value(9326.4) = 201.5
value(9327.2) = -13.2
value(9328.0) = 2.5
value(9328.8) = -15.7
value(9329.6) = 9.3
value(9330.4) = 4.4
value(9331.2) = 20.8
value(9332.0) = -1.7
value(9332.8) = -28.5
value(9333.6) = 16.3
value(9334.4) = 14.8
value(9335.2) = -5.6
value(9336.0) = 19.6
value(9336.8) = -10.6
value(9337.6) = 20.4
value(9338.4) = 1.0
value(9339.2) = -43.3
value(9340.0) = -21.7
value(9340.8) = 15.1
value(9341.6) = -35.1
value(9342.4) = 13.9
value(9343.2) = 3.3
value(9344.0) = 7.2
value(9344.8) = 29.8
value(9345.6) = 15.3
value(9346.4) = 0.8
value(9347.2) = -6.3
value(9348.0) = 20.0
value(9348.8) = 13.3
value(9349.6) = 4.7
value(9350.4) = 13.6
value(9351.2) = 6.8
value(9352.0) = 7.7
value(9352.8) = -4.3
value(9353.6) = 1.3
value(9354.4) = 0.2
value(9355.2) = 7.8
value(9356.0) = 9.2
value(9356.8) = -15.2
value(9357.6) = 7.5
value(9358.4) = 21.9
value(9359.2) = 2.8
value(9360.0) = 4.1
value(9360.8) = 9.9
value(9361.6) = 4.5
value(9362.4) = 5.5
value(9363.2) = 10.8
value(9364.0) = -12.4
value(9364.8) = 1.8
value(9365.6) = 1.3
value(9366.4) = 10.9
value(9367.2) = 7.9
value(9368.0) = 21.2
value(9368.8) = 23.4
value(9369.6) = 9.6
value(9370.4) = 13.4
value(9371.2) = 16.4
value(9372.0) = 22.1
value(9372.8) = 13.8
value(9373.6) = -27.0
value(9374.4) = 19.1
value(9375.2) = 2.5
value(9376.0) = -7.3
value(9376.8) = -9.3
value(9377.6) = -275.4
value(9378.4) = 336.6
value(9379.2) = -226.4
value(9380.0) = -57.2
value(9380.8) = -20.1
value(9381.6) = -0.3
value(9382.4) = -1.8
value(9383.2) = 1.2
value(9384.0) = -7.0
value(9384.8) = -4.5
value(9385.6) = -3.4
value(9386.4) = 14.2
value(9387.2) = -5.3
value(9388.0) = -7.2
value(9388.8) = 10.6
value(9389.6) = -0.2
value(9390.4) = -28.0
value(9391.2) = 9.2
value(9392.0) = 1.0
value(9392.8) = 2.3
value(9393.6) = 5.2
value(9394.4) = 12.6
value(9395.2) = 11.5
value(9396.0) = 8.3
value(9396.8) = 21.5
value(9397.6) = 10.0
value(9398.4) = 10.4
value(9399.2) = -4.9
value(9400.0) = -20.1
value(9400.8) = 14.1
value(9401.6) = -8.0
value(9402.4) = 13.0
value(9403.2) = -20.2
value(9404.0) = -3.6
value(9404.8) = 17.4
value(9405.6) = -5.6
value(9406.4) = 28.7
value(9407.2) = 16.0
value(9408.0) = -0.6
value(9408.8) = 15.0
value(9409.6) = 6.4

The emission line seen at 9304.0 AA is [O III]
